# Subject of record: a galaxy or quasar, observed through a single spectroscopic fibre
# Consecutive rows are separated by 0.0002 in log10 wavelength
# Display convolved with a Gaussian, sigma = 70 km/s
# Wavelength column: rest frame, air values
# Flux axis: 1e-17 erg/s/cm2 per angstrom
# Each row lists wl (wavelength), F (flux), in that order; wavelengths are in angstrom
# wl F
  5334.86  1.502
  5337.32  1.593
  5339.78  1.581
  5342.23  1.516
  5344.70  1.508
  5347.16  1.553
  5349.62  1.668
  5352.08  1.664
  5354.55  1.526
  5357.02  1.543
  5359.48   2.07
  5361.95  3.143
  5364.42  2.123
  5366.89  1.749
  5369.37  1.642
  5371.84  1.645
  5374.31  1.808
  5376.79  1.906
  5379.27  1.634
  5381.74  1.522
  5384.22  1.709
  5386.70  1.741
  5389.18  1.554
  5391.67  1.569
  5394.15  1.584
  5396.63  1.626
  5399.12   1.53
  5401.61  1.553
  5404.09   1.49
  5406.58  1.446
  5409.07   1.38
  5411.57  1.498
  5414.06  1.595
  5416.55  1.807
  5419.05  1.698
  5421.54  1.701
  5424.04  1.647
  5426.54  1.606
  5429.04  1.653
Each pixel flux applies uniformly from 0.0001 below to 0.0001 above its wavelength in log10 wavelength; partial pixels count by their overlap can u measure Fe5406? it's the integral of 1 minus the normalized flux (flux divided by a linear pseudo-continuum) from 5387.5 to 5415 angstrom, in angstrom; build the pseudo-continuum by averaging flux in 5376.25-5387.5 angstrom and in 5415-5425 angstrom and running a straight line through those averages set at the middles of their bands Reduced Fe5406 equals 2.7 angstrom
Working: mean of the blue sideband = 1.69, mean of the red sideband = 1.71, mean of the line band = 1.53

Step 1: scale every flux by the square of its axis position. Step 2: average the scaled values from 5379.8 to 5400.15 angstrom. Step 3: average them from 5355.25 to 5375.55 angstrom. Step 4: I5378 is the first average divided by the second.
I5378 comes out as 0.83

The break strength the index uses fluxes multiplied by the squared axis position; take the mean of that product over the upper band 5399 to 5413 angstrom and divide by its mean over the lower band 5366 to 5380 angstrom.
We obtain 0.9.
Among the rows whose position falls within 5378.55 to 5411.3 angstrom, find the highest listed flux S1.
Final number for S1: 1.741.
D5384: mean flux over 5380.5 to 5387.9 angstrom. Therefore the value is 1.66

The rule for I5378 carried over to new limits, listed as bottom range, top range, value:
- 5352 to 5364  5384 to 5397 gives 0.81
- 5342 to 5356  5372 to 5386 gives 1.10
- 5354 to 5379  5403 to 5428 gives 0.84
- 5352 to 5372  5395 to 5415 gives 0.80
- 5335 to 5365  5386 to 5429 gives 0.92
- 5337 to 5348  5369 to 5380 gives 1.14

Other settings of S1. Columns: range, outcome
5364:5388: 2.123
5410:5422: 1.807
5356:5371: 3.143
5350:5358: 1.664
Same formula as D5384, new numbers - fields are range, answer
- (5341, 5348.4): 1.53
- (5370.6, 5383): 1.7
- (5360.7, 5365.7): 2.62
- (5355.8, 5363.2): 2.26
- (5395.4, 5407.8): 1.53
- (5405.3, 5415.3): 1.48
